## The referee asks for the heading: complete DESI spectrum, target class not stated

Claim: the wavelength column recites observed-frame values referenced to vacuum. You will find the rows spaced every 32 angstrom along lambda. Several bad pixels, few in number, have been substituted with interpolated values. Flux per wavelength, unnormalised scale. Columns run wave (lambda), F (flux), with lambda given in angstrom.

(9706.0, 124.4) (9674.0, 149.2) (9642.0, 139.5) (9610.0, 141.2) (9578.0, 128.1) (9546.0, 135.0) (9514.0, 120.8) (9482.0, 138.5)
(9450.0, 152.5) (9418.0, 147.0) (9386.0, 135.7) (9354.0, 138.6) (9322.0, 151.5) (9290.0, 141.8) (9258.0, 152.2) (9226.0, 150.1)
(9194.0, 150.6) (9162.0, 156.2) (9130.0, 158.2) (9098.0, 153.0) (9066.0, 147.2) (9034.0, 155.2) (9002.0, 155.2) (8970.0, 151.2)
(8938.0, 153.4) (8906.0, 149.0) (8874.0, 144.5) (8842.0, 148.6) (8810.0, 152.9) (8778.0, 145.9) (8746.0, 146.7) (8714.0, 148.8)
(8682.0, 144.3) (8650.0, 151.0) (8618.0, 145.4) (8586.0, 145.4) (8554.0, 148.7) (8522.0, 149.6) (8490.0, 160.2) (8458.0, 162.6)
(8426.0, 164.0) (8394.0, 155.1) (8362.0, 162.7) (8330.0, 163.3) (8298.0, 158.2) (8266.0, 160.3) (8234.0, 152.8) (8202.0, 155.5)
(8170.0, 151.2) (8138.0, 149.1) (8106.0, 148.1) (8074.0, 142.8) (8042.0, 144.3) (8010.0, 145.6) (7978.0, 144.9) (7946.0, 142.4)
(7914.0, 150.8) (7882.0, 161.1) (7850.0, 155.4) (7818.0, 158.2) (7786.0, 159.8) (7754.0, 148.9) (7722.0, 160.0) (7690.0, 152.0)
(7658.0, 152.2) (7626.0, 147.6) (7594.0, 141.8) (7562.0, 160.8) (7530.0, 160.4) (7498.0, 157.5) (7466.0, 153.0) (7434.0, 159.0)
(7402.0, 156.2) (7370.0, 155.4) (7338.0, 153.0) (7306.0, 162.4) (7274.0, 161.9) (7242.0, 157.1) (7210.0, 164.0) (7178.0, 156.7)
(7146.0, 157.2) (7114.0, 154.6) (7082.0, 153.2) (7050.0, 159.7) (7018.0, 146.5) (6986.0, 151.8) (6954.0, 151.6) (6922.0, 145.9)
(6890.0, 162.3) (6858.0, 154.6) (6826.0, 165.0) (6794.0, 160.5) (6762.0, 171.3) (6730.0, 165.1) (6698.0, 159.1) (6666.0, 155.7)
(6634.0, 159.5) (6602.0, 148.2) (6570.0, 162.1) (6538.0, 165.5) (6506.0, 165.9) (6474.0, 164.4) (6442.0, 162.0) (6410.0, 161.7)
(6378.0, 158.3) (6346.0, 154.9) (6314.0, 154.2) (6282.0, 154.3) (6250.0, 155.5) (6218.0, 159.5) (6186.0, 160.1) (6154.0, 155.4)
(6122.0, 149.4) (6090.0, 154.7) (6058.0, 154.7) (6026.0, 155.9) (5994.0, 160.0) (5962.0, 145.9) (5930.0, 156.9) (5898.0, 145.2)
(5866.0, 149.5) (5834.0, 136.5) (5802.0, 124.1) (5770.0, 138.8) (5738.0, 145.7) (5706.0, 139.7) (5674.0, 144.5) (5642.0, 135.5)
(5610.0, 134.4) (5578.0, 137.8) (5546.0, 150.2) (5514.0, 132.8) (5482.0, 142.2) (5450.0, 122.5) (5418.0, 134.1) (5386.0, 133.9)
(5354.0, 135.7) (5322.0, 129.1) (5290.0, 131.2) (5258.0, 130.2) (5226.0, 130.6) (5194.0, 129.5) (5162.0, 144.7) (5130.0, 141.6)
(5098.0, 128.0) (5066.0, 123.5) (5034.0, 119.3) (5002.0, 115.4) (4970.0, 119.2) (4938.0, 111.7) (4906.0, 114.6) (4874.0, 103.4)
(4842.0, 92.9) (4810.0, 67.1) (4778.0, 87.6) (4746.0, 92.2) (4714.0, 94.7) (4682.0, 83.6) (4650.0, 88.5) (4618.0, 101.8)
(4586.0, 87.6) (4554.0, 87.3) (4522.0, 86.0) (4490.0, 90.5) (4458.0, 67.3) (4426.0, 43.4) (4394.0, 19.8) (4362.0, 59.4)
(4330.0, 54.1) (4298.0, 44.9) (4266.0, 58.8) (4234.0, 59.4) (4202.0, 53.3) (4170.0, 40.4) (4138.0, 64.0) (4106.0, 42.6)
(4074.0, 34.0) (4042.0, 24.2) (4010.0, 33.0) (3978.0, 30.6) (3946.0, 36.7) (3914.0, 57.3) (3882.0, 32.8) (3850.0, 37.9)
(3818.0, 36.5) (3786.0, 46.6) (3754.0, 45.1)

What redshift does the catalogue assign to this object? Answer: 0.12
